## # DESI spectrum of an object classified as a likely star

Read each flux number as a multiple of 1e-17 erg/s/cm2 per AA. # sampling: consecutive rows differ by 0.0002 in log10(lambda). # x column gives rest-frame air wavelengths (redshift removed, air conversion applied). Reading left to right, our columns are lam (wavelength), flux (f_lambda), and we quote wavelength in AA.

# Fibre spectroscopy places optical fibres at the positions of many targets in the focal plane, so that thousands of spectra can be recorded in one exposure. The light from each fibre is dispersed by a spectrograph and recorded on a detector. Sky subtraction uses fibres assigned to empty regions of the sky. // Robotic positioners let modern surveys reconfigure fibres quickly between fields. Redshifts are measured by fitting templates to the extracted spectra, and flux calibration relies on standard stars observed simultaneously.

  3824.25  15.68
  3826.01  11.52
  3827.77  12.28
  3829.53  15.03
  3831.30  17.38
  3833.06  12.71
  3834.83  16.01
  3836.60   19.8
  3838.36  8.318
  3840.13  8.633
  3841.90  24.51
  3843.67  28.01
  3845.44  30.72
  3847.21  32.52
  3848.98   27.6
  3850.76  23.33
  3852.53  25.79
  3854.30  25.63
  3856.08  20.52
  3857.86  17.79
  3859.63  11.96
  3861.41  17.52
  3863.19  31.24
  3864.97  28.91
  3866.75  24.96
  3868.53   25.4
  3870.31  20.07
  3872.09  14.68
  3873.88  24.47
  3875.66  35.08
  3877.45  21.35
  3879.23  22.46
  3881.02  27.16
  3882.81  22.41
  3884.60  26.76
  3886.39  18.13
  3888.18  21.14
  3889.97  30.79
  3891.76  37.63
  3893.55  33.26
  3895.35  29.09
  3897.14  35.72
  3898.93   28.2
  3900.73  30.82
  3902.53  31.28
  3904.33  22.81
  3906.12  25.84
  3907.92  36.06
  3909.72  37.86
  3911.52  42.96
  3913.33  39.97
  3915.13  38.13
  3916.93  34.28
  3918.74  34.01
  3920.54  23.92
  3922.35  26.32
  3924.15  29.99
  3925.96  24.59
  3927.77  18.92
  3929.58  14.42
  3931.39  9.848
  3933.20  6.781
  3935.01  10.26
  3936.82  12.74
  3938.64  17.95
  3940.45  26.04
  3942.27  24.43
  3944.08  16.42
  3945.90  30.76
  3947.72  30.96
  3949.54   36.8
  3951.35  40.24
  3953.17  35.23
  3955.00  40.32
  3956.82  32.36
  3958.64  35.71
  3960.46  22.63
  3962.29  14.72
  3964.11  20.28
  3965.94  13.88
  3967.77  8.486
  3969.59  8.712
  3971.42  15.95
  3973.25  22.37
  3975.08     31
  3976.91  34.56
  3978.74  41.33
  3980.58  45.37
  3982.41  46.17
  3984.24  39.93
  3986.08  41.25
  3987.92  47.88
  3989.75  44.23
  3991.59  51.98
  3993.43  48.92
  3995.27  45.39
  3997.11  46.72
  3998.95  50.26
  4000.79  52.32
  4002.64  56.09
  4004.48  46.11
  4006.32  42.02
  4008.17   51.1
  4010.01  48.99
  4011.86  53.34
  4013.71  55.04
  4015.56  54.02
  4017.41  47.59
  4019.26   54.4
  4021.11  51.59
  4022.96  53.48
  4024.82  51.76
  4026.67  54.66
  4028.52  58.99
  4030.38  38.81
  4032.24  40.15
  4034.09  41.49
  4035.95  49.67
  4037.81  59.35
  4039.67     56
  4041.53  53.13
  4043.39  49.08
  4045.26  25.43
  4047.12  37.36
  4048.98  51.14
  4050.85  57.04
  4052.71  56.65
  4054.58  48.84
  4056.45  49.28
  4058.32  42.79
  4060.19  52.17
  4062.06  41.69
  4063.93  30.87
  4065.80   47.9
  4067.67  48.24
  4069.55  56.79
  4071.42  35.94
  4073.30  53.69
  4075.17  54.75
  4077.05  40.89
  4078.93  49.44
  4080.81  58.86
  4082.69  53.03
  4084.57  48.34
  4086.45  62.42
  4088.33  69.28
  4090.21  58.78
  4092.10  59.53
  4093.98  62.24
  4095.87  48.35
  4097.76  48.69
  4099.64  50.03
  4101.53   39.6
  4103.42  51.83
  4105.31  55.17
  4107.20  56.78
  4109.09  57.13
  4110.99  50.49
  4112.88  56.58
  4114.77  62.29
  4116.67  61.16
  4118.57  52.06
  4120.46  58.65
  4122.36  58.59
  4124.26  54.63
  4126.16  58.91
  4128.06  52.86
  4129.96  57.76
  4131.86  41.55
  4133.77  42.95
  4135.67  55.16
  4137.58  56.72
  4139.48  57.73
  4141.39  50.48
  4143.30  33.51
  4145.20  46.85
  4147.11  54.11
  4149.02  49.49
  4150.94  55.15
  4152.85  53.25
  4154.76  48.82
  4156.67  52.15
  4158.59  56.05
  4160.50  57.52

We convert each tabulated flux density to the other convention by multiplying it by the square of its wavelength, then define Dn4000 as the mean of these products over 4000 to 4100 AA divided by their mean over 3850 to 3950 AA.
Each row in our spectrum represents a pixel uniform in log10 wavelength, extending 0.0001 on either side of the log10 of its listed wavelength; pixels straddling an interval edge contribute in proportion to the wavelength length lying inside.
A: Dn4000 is 2.1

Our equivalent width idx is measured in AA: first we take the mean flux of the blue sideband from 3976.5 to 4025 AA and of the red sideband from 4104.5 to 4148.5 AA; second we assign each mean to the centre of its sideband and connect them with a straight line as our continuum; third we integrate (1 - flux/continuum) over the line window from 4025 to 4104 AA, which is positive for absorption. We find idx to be 1.7 AA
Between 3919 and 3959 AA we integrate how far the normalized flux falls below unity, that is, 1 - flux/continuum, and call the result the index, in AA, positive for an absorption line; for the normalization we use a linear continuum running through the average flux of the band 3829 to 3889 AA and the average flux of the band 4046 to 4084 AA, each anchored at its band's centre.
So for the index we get 9.5 AA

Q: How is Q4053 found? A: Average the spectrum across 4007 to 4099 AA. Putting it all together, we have 50.5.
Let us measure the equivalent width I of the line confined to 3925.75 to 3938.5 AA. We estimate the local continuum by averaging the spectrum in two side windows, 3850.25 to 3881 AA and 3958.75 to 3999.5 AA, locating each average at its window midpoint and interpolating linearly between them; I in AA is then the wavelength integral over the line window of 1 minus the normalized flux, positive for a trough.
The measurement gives 6.8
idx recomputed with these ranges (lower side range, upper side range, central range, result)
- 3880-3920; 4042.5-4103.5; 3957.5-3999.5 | 6.54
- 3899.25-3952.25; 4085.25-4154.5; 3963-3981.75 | 5.12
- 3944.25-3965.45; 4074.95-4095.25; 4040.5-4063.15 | 1.11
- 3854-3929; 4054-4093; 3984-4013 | -4.99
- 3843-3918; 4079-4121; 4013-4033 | -2.37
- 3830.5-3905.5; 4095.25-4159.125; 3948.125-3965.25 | 1.54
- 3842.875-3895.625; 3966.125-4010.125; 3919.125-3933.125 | 4.91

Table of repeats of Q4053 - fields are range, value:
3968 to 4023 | 43.7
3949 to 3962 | 33.7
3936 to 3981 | 26.2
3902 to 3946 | 25.3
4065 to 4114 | 52.9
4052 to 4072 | 46.5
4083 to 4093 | 59.3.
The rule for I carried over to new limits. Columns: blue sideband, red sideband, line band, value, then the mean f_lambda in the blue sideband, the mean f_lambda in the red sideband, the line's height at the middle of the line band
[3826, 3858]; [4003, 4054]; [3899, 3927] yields -0.4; 20.2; 49.6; 31.4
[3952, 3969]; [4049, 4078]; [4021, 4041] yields -4.9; 24.8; 47.9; 40.6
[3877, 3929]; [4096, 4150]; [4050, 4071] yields -1.0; 29.4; 52.5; 45.9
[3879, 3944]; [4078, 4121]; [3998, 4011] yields -2.9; 26.4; 55.2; 40.6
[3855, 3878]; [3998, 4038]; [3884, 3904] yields -1.1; 22.7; 50.3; 27.7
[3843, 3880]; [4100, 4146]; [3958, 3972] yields 7.2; 24.3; 52.9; 35.6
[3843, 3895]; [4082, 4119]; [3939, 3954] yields 2.4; 25.1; 55.2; 35.2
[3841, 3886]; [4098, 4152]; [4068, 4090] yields -2.4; 24.4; 52.7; 47.7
